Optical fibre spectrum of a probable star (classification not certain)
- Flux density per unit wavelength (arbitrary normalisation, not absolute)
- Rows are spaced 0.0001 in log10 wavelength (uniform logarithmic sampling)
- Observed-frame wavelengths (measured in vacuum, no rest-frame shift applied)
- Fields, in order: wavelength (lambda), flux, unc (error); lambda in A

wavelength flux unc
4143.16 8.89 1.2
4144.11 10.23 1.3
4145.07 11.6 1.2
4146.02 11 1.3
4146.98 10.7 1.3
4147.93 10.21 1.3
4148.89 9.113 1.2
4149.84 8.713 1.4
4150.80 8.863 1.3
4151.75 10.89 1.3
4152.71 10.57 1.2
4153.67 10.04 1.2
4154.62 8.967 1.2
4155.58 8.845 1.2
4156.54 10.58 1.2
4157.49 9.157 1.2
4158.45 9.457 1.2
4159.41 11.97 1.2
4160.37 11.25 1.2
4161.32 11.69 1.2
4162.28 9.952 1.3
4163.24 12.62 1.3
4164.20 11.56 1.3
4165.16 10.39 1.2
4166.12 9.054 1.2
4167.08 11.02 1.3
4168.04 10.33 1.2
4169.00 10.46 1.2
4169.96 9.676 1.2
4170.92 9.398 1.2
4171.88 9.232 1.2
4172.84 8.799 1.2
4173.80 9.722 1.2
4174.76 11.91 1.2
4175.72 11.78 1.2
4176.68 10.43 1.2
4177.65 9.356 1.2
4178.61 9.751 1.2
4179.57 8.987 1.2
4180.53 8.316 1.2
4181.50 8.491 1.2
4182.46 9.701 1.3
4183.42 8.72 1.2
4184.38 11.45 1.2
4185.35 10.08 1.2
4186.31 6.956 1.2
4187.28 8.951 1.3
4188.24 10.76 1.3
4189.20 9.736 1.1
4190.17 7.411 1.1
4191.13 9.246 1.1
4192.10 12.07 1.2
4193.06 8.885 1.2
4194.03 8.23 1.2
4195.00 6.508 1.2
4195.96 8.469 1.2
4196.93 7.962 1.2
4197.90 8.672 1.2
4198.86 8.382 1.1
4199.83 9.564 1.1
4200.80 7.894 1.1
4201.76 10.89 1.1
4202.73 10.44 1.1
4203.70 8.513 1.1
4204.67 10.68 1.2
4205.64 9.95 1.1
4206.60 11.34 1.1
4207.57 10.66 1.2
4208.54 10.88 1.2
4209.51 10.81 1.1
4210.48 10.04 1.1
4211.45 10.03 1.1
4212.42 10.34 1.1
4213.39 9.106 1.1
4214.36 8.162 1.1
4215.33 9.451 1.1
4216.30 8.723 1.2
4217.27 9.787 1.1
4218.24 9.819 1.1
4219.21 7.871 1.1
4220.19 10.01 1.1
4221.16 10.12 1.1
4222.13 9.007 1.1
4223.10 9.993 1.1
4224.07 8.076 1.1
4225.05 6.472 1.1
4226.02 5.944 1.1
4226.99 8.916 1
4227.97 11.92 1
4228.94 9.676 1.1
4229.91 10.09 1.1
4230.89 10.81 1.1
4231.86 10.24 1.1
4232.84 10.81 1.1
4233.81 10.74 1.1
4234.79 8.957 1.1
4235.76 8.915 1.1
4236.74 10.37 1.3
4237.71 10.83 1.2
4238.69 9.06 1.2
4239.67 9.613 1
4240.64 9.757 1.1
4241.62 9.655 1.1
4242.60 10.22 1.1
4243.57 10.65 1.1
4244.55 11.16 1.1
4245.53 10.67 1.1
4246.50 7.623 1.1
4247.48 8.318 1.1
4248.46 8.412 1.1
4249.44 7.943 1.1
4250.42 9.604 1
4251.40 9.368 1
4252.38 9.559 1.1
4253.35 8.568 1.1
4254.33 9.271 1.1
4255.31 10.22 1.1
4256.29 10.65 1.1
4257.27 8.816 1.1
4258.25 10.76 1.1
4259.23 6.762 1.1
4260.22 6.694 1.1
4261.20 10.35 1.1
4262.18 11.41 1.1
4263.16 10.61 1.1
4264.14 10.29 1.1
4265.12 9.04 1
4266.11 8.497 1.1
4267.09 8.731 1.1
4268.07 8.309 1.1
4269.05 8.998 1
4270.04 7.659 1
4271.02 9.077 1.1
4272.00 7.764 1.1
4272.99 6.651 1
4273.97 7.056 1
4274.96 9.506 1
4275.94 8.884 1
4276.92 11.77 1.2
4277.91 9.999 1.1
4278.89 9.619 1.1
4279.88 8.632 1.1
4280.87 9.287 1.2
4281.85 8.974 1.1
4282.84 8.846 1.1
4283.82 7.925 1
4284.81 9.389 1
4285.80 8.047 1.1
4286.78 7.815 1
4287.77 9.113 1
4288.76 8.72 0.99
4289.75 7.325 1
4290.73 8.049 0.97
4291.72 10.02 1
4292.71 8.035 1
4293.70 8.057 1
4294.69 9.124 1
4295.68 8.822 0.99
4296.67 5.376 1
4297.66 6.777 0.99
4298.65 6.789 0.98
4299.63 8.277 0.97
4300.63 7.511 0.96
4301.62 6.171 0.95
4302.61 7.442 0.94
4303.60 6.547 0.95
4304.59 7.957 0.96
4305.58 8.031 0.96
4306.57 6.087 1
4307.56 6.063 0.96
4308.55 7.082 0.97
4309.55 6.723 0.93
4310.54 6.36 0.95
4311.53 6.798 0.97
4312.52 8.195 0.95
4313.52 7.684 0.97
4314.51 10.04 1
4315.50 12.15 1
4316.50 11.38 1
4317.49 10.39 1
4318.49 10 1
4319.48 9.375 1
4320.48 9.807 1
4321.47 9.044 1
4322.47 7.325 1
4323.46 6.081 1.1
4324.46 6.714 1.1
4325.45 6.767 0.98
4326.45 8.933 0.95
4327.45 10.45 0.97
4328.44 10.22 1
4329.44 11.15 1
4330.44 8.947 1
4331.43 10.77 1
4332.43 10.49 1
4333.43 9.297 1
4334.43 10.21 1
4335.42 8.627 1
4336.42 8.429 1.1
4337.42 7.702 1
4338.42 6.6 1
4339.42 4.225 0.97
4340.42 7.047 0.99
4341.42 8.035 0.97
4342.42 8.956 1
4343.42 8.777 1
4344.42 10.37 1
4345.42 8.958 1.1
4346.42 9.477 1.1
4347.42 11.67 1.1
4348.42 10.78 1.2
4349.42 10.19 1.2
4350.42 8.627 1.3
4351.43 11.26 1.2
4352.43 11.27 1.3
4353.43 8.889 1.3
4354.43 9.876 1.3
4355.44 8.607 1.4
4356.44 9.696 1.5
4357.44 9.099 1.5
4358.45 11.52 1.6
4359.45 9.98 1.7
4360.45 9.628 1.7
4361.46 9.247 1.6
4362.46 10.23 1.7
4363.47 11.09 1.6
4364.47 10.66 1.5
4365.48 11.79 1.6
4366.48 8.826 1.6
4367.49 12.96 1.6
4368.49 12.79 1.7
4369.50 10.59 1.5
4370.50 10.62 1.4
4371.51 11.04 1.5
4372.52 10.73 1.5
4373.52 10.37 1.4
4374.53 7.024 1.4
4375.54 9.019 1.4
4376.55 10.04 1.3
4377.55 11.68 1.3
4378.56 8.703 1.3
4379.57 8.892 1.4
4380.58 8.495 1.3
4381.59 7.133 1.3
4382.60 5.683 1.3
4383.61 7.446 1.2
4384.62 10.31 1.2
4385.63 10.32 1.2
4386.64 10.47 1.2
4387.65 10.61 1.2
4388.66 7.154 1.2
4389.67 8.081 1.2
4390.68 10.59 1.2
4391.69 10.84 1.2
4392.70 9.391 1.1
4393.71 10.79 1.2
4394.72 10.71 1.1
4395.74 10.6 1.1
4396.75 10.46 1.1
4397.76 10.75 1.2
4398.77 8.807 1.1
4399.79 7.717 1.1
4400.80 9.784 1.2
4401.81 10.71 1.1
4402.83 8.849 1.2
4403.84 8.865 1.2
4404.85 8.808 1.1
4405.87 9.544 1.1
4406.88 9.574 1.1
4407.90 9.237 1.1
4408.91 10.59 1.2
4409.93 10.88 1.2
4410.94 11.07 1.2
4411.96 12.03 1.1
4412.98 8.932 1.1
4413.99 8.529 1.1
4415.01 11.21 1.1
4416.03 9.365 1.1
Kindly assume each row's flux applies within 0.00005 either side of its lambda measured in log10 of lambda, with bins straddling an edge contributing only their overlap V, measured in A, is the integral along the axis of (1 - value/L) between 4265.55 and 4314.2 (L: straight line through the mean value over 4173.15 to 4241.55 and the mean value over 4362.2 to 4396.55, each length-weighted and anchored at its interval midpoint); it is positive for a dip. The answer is 8.17 A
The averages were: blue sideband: 9.52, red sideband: 9.87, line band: 8.06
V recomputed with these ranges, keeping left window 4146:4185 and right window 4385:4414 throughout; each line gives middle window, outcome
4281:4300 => 3.3 A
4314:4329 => 1.0 A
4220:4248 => 1.1 A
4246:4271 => 2.3 A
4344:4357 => -0.1 A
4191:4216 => 1.3 A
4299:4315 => 4.2 A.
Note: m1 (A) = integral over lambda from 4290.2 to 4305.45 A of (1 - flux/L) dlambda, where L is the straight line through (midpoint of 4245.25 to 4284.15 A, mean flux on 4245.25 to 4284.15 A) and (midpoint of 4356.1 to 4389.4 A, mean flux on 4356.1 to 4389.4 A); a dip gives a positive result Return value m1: 2.6 A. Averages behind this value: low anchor 9.03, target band 7.67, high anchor 9.8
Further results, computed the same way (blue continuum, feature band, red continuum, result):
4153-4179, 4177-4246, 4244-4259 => 1.9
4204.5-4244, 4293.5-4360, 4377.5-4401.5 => 5.8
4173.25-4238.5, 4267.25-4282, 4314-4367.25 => 1.0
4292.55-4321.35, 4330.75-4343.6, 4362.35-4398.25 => 0.6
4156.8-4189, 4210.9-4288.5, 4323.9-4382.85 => 4.5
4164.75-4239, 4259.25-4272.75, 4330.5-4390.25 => 0.9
